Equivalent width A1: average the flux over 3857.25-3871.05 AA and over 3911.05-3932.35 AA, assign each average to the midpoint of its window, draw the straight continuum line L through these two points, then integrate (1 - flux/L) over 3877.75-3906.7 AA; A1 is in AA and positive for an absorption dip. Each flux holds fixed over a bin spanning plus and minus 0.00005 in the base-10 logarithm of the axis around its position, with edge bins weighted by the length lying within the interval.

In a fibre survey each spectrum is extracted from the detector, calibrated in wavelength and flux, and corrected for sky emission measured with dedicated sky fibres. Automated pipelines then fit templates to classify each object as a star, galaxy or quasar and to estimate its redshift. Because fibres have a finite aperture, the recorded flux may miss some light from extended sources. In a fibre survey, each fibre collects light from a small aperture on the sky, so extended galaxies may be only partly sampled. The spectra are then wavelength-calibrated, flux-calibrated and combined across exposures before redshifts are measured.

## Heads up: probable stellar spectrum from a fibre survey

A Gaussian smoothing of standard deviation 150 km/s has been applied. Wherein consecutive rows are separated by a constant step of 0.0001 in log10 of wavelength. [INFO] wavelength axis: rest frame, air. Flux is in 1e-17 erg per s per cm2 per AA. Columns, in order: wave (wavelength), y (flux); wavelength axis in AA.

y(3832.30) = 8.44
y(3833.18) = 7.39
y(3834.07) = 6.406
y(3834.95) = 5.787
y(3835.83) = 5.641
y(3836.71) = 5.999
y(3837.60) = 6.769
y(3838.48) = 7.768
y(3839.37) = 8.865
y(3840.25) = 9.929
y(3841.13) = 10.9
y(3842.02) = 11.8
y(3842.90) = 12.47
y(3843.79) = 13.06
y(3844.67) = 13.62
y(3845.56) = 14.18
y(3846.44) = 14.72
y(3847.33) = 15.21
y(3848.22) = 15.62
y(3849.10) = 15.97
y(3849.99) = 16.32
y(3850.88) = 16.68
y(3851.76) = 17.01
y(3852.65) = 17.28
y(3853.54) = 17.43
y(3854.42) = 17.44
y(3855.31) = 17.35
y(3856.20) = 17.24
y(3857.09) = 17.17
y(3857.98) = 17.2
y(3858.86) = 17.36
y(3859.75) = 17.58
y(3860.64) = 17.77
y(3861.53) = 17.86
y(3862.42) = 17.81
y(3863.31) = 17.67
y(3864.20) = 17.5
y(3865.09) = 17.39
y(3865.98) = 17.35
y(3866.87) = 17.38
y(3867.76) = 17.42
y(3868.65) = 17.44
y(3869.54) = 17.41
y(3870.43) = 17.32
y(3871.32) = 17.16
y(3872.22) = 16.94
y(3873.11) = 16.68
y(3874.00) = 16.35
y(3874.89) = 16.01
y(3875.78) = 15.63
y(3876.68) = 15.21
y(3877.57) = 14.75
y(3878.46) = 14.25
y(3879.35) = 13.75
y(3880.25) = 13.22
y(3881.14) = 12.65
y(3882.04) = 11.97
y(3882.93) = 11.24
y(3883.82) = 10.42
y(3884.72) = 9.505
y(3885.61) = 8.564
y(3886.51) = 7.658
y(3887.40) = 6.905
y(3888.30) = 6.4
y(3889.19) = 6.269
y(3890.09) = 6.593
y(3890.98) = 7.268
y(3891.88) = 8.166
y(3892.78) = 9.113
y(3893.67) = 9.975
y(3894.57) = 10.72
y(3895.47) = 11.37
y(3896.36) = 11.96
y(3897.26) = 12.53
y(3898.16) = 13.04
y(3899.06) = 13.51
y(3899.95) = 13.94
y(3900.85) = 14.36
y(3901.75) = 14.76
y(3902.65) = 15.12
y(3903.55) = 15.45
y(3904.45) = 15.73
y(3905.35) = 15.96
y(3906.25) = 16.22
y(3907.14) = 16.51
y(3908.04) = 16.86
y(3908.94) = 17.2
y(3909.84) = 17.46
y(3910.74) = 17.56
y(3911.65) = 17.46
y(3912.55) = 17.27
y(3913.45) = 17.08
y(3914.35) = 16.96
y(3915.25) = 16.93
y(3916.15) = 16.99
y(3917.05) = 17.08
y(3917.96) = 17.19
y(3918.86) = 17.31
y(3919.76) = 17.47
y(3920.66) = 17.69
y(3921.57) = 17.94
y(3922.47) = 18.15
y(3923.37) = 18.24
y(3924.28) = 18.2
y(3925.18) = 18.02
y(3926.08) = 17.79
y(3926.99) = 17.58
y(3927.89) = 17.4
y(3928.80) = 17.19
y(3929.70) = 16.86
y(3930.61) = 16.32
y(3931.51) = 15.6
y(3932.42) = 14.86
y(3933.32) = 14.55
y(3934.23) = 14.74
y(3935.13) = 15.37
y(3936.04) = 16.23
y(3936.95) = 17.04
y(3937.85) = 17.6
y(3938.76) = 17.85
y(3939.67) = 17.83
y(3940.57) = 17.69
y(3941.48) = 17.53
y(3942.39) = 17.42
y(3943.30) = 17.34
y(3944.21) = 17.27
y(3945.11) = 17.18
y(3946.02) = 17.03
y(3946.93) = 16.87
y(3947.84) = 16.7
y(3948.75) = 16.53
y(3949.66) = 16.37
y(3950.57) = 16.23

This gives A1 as 9.7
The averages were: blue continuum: 17.5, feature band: 11.6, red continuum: 17.3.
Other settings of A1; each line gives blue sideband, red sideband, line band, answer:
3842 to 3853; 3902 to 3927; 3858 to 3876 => -1.85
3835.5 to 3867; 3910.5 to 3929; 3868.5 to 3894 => 5.89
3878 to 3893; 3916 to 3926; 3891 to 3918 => -1.15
